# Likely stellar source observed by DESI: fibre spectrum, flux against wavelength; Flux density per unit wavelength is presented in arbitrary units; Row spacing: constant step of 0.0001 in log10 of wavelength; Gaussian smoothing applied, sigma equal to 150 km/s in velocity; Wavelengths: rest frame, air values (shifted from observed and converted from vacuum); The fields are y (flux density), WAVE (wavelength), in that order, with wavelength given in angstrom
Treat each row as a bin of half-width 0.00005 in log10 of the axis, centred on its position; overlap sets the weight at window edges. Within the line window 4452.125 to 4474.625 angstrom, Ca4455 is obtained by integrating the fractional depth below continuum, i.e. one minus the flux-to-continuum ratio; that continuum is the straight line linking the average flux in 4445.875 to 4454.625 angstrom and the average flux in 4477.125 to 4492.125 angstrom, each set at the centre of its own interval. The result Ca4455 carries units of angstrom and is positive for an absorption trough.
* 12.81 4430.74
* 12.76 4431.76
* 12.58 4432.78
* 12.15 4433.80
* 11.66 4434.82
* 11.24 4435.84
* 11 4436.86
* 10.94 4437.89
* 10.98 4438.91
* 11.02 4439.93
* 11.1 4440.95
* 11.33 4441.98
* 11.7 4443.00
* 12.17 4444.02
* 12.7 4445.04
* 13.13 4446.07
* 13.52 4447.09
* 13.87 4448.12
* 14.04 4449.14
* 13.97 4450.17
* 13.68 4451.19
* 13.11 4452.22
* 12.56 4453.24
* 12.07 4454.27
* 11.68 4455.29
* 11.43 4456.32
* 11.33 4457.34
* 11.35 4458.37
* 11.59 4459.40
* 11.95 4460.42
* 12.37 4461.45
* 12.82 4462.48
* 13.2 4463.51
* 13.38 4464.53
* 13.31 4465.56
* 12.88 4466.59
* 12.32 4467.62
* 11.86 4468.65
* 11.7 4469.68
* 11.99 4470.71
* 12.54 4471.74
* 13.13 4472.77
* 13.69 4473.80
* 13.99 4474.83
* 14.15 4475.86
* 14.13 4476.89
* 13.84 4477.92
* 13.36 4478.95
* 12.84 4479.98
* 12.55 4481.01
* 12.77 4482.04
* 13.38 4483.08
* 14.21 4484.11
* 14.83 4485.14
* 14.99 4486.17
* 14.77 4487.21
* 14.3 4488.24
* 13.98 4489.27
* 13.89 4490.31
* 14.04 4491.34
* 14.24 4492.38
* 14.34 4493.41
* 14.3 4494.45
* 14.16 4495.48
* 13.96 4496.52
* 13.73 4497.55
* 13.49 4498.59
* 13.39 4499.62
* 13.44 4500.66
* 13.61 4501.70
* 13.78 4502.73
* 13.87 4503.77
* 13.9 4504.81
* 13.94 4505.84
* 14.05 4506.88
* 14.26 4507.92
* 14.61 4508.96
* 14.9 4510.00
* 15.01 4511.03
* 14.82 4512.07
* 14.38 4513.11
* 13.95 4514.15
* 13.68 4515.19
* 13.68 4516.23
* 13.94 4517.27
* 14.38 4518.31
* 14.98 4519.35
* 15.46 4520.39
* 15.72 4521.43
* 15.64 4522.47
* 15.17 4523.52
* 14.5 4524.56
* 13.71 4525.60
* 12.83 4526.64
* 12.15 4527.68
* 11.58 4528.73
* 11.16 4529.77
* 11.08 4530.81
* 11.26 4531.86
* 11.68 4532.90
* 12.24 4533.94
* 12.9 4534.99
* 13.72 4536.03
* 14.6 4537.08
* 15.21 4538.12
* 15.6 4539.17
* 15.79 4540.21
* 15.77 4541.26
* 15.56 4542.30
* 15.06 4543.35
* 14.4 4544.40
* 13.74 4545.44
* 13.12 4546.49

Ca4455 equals 1.9 angstrom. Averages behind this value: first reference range 13.4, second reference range 13.9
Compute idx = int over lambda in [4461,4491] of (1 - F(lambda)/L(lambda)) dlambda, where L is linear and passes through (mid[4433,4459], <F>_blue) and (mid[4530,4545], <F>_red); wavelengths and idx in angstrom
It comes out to -1.5 angstrom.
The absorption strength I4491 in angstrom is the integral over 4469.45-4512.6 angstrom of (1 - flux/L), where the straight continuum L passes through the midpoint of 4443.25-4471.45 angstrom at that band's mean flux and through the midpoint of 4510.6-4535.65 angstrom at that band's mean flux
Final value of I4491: -2.5 angstrom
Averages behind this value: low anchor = 12.6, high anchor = 13.6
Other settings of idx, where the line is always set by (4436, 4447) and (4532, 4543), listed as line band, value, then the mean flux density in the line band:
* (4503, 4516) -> -0.8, 14.3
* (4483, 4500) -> -1.5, 14.1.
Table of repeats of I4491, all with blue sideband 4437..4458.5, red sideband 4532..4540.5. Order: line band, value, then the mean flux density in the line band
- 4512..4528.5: -0.9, 14.2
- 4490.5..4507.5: -1.0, 13.9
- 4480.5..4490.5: -0.8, 14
